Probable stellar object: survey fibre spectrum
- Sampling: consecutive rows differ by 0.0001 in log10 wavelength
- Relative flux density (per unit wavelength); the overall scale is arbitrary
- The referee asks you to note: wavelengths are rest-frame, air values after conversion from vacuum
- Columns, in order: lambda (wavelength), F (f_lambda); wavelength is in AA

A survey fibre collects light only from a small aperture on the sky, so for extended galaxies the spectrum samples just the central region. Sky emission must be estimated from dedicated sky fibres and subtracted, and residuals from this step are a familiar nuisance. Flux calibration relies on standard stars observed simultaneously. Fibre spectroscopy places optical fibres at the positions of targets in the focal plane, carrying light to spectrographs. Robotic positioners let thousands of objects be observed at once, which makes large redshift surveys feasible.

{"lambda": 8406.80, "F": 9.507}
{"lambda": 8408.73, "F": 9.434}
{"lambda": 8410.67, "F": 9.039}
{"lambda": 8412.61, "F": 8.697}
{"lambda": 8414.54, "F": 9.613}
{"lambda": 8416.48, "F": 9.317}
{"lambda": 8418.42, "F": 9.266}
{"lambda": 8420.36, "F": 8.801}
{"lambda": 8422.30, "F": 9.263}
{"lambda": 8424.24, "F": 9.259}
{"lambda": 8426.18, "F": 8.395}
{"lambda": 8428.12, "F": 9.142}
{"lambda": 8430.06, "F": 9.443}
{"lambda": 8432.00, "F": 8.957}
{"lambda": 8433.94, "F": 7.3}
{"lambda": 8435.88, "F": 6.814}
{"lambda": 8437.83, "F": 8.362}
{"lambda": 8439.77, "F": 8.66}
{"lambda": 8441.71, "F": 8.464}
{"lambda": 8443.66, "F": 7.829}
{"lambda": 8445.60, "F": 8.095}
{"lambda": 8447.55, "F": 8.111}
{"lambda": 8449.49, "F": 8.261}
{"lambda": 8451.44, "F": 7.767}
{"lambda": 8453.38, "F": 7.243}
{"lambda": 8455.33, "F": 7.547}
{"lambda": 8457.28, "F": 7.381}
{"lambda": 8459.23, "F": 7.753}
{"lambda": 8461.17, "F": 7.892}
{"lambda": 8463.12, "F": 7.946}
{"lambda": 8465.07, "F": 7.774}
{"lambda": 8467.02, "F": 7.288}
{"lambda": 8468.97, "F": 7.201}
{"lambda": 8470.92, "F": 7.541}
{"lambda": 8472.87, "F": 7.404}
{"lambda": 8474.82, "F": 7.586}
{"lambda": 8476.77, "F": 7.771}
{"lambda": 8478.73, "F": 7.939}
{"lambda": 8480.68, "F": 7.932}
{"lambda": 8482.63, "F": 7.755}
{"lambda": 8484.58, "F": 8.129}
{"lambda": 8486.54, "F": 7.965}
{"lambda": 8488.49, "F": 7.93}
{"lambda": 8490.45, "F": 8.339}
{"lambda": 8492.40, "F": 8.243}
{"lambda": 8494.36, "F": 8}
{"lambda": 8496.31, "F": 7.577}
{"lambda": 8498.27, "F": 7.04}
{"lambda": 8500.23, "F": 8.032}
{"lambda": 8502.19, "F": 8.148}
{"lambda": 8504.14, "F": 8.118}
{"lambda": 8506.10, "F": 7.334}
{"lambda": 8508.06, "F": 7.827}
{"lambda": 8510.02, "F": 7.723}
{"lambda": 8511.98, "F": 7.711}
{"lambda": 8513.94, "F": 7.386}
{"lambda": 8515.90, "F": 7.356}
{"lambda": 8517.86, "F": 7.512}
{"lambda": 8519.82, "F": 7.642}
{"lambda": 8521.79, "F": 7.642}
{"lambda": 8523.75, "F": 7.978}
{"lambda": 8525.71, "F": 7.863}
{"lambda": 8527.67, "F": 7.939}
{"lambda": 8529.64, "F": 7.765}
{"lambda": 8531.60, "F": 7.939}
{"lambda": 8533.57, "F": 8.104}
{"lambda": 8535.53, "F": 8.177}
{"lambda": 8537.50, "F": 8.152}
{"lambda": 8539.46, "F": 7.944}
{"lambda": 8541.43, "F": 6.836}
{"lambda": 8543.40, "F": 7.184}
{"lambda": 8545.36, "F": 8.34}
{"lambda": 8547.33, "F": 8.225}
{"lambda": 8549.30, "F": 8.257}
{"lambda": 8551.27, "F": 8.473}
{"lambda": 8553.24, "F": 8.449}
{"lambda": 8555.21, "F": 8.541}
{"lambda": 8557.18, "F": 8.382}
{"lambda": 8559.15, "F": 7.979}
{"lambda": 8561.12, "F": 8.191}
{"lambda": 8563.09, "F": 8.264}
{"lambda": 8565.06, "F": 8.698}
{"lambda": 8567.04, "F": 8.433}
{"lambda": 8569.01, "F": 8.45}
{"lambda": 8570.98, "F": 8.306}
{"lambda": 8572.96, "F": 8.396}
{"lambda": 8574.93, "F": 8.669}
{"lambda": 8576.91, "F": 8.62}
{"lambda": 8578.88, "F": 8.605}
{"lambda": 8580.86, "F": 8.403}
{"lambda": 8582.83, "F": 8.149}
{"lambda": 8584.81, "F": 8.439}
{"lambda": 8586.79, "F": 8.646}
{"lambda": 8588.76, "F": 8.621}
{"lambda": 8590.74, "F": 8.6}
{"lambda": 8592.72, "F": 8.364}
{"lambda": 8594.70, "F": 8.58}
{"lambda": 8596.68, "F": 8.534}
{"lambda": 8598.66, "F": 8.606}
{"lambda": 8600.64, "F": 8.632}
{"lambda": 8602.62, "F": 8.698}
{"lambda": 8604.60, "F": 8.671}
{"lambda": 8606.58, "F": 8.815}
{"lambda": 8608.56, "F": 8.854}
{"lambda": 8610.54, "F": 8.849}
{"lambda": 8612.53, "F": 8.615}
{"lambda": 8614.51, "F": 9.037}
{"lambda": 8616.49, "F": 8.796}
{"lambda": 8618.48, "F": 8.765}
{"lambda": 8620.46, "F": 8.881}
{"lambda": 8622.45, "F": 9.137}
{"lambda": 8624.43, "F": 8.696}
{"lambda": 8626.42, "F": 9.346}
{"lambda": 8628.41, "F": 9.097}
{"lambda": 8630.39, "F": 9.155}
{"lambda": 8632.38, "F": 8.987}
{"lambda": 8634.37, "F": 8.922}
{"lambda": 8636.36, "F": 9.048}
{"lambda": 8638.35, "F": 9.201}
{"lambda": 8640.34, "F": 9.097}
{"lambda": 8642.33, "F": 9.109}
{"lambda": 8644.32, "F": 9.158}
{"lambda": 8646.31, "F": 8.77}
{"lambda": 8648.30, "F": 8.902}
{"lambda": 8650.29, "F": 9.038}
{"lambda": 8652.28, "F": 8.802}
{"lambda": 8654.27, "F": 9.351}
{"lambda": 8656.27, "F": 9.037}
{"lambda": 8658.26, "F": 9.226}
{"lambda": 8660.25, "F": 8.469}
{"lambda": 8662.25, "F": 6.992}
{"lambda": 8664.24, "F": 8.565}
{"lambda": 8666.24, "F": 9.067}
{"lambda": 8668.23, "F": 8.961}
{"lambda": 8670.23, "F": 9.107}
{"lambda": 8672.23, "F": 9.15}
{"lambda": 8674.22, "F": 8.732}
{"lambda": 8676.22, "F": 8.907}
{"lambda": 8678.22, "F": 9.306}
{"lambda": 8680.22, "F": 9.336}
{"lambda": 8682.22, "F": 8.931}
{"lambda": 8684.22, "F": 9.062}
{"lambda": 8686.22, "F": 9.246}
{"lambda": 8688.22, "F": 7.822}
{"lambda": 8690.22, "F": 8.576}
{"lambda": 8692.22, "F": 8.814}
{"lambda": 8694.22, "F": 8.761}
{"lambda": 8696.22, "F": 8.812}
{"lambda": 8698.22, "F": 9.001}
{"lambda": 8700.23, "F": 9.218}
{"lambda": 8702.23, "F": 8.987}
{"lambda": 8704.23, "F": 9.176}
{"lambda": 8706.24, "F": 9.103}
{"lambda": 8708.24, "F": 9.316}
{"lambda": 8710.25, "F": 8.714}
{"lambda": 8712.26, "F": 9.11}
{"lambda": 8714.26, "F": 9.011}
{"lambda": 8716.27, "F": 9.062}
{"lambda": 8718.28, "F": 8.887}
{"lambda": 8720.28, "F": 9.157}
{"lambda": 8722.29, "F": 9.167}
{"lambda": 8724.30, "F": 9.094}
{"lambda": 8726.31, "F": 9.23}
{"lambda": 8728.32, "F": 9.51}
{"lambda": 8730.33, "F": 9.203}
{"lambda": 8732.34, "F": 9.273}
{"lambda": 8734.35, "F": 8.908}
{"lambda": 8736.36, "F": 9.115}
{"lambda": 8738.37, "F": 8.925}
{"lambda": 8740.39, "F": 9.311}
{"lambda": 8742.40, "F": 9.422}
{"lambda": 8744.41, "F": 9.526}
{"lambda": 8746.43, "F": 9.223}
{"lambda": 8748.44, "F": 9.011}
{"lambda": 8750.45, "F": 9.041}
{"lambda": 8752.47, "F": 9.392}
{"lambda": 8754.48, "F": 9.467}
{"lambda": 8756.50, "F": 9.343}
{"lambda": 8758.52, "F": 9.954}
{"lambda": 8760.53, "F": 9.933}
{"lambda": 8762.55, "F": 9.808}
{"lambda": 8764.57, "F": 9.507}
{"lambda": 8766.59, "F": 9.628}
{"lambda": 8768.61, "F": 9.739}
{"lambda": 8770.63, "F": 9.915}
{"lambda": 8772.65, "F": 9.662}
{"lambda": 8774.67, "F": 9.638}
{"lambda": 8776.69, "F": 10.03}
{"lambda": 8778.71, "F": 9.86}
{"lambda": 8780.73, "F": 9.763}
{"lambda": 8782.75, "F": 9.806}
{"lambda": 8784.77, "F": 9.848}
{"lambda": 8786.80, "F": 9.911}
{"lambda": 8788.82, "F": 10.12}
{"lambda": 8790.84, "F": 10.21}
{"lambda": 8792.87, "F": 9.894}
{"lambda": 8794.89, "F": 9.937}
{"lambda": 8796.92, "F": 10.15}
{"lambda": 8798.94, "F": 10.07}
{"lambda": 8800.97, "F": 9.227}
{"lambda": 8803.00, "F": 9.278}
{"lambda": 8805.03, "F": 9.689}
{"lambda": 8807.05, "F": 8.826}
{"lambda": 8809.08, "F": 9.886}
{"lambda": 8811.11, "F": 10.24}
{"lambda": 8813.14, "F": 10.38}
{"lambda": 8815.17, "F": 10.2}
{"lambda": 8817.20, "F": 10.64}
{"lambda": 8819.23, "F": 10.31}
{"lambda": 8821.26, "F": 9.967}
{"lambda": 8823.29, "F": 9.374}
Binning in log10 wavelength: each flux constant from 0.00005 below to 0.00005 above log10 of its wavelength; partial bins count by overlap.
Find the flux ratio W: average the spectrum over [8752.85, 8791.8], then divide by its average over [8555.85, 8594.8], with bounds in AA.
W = 1.2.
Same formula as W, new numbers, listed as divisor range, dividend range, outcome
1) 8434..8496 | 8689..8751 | 1.16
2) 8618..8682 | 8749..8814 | 1.09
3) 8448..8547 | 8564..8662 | 1.13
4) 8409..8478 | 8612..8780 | 1.11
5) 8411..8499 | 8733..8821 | 1.19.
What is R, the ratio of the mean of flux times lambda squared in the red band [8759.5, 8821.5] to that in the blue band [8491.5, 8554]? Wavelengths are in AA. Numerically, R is 1.3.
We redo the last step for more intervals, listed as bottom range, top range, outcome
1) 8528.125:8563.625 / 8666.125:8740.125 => 1.16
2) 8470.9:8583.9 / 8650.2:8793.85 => 1.21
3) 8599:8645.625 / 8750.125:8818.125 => 1.14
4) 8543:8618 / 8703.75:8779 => 1.14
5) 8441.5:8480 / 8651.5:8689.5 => 1.20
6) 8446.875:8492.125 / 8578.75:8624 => 1.15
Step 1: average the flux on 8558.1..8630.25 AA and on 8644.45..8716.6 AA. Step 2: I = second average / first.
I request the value 1.0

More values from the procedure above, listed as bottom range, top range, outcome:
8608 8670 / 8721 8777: 1.06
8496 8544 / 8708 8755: 1.19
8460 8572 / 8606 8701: 1.13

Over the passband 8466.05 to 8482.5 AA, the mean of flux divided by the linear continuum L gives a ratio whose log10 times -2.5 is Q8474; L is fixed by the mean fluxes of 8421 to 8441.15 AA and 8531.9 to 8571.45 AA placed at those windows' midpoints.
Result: 0.11 mag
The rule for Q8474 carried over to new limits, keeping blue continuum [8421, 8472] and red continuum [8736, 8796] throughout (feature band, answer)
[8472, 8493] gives 0.05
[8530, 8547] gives 0.09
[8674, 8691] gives 0.04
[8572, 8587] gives 0.03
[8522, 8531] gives 0.08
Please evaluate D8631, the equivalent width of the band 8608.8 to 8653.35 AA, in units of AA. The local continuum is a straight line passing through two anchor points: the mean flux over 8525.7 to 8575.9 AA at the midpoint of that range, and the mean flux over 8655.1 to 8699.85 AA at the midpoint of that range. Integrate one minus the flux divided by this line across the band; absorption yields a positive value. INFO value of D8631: -2.1 AA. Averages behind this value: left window 8.16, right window 8.82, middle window 8.97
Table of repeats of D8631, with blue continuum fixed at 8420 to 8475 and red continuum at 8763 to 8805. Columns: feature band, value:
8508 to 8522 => 1.4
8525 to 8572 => 2.5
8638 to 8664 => 0.8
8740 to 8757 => 0.6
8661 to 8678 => 0.9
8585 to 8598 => 0.4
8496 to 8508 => 0.9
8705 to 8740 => 1.4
